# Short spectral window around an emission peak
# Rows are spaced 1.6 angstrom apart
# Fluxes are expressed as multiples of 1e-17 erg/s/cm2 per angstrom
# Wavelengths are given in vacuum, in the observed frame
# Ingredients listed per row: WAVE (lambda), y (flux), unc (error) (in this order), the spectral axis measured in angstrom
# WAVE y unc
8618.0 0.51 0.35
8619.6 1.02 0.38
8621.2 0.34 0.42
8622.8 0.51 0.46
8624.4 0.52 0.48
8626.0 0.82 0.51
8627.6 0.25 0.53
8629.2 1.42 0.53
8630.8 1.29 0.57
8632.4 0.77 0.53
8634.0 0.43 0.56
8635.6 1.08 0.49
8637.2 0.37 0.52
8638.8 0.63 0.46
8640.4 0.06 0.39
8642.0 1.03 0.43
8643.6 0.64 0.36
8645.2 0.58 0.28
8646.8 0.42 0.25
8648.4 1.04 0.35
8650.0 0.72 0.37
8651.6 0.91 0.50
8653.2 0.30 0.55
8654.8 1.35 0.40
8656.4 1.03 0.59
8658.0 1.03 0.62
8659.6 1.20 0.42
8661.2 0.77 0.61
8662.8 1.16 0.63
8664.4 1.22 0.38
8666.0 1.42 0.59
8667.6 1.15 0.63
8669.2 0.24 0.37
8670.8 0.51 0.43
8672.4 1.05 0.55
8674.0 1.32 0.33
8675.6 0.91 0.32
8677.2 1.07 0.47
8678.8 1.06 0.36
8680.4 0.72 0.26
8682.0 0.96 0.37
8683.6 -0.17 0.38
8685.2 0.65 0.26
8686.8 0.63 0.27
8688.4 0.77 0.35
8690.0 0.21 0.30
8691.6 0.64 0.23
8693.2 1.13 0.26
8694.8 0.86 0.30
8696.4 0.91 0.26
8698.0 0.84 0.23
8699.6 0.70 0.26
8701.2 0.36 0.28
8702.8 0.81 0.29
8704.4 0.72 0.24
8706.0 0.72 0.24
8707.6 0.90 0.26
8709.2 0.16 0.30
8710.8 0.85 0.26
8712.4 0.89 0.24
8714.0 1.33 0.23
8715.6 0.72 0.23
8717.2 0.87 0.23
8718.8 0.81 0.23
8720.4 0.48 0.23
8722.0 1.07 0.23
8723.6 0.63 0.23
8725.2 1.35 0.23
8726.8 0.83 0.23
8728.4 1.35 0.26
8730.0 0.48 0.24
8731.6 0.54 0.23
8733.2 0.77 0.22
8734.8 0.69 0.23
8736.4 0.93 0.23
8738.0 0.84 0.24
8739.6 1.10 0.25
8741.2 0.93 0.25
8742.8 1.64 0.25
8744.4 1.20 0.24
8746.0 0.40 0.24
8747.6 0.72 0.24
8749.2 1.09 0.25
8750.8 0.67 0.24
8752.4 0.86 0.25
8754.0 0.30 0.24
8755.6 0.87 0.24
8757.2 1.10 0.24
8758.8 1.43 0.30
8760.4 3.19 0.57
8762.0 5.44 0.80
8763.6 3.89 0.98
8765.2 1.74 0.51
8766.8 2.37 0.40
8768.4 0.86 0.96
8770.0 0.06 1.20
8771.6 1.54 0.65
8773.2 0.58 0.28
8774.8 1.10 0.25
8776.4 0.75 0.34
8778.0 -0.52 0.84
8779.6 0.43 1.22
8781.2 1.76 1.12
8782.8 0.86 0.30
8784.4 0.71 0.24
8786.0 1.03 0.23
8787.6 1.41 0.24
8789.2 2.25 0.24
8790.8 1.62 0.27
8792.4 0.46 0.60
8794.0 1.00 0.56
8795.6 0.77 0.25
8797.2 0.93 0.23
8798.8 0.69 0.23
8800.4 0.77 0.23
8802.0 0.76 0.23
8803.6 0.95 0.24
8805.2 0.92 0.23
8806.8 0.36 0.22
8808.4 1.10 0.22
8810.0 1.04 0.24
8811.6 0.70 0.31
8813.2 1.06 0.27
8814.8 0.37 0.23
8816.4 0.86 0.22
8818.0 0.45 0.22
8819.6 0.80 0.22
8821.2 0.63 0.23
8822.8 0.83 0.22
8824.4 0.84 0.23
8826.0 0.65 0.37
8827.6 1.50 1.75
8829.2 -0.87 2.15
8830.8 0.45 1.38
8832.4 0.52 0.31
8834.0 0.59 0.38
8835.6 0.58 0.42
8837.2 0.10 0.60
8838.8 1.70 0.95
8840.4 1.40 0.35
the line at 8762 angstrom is H-alpha 6563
